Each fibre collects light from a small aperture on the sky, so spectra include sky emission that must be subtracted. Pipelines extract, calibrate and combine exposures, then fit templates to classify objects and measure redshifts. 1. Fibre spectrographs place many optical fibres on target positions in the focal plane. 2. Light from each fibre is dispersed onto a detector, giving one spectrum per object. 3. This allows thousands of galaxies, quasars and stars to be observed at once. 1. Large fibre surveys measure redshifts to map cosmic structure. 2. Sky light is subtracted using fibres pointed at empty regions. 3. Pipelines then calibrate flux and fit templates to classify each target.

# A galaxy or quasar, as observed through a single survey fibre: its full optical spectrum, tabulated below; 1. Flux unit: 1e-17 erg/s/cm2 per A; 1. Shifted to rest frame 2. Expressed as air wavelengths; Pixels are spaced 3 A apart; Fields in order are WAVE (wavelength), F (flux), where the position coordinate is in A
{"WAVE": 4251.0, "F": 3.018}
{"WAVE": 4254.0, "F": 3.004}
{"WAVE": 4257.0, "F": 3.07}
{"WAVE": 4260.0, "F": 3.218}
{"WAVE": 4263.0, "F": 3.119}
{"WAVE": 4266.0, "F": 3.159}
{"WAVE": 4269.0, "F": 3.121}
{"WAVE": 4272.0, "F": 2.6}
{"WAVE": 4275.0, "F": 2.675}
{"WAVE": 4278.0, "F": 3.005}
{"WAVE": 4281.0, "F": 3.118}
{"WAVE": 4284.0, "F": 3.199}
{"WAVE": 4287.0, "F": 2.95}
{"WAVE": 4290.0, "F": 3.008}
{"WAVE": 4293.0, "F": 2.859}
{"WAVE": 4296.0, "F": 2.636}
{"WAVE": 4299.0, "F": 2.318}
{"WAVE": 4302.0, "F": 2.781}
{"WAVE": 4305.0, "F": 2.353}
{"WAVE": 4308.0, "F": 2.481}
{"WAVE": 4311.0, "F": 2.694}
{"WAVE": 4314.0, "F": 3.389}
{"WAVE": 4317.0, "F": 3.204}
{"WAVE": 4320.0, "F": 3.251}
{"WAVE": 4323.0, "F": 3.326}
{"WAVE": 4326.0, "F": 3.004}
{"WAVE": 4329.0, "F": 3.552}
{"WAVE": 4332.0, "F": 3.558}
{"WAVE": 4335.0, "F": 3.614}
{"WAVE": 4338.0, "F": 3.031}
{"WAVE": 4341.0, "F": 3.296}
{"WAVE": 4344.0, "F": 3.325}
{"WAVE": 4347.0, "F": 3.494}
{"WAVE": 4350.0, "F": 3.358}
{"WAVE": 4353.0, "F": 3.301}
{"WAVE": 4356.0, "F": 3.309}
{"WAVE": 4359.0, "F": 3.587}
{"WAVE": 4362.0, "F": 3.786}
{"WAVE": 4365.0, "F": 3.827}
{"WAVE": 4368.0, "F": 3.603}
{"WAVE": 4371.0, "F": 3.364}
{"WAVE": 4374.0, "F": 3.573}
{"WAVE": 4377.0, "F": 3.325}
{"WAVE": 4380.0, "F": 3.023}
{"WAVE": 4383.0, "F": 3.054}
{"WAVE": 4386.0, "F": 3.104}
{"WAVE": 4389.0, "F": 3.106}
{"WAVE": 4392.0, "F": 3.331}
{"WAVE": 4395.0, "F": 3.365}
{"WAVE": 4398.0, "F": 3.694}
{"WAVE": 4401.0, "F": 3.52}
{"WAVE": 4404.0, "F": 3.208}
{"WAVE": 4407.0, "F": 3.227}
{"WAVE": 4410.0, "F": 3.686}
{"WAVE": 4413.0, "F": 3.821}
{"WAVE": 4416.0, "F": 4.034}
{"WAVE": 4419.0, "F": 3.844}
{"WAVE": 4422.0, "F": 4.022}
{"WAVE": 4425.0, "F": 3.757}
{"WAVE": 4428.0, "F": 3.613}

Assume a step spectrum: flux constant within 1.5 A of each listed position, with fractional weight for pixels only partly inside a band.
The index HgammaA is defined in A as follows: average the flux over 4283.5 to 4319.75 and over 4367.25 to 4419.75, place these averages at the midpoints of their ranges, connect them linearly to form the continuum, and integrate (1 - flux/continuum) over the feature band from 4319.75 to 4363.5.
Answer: -4.3 A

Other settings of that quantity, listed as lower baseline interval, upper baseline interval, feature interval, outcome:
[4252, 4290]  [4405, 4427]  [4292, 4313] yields 3.81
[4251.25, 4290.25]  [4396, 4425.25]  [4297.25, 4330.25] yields 2.97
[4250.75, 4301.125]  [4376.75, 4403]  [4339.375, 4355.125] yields -0.99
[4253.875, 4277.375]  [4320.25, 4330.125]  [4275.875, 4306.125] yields 2.79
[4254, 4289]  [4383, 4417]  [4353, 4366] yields -1.08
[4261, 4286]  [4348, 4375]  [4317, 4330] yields 0.13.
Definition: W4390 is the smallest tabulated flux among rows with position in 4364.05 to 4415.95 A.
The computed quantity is 3.023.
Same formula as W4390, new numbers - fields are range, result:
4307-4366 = 2.481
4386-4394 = 3.104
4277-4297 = 2.636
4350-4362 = 3.301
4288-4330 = 2.318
